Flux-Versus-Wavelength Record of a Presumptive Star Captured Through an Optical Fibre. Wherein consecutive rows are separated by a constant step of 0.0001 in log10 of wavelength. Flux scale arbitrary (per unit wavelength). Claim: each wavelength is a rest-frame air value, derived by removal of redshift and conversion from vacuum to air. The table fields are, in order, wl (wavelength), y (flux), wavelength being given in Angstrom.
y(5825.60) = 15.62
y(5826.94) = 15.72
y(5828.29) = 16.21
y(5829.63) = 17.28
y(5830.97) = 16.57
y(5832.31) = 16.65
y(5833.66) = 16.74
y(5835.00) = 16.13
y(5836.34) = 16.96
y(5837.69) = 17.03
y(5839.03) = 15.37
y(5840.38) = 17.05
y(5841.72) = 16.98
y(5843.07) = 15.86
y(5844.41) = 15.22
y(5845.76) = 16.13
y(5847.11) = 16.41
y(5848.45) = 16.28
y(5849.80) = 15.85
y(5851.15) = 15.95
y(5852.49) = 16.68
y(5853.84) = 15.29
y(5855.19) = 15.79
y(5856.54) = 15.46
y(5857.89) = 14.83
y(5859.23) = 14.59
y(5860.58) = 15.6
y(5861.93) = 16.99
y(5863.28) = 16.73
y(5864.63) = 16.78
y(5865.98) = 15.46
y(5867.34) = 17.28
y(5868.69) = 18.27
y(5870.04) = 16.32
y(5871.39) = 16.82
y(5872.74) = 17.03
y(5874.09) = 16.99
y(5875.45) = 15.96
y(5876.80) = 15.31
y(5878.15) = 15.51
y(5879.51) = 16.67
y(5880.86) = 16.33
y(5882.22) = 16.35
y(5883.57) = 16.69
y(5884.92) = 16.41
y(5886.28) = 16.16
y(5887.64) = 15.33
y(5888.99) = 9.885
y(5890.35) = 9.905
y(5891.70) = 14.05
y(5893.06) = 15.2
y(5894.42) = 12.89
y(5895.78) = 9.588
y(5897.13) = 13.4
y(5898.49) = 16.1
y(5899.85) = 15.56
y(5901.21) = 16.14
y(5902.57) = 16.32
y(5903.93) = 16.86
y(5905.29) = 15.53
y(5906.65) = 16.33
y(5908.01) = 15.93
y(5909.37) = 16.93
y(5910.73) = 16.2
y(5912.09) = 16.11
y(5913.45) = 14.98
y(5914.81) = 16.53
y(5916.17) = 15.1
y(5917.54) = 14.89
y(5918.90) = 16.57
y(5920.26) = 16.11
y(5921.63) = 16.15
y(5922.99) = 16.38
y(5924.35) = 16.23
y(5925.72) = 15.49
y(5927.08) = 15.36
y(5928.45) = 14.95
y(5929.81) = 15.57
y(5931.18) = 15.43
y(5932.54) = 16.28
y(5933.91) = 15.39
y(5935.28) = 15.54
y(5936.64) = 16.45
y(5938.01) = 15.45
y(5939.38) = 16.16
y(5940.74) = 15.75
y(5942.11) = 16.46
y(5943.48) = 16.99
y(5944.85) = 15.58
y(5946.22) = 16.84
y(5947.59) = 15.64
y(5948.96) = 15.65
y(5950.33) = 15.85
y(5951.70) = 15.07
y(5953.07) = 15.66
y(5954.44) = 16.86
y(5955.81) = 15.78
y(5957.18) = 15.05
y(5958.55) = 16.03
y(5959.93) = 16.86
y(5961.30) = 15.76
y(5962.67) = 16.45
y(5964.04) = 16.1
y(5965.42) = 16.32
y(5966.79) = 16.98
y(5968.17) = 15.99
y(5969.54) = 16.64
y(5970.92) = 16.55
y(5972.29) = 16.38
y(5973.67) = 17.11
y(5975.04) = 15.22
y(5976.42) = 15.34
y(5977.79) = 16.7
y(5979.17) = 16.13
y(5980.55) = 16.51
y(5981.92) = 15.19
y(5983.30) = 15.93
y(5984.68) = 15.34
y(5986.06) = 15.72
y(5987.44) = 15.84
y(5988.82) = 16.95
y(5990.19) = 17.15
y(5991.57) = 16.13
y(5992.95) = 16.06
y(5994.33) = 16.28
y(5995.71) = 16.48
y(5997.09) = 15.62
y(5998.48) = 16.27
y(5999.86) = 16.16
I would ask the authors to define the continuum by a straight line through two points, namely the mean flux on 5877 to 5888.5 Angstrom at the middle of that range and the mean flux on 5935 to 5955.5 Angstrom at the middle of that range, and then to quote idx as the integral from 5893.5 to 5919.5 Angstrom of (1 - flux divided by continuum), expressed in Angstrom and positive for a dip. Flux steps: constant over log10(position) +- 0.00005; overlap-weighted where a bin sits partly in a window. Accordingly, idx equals 1.1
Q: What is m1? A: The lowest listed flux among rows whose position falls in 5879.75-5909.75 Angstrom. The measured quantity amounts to 9.588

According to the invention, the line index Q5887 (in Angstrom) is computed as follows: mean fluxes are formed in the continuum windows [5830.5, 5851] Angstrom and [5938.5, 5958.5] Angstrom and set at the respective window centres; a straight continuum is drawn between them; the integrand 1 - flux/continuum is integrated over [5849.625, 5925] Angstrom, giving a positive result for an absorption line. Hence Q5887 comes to 2.5 Angstrom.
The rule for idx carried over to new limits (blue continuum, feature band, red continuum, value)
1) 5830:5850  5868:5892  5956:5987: 1.05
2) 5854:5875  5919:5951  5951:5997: 0.55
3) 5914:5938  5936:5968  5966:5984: -0.14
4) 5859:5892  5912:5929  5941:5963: 0.18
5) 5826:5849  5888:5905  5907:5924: 2.33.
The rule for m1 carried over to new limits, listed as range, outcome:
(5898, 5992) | 14.89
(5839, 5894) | 9.885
